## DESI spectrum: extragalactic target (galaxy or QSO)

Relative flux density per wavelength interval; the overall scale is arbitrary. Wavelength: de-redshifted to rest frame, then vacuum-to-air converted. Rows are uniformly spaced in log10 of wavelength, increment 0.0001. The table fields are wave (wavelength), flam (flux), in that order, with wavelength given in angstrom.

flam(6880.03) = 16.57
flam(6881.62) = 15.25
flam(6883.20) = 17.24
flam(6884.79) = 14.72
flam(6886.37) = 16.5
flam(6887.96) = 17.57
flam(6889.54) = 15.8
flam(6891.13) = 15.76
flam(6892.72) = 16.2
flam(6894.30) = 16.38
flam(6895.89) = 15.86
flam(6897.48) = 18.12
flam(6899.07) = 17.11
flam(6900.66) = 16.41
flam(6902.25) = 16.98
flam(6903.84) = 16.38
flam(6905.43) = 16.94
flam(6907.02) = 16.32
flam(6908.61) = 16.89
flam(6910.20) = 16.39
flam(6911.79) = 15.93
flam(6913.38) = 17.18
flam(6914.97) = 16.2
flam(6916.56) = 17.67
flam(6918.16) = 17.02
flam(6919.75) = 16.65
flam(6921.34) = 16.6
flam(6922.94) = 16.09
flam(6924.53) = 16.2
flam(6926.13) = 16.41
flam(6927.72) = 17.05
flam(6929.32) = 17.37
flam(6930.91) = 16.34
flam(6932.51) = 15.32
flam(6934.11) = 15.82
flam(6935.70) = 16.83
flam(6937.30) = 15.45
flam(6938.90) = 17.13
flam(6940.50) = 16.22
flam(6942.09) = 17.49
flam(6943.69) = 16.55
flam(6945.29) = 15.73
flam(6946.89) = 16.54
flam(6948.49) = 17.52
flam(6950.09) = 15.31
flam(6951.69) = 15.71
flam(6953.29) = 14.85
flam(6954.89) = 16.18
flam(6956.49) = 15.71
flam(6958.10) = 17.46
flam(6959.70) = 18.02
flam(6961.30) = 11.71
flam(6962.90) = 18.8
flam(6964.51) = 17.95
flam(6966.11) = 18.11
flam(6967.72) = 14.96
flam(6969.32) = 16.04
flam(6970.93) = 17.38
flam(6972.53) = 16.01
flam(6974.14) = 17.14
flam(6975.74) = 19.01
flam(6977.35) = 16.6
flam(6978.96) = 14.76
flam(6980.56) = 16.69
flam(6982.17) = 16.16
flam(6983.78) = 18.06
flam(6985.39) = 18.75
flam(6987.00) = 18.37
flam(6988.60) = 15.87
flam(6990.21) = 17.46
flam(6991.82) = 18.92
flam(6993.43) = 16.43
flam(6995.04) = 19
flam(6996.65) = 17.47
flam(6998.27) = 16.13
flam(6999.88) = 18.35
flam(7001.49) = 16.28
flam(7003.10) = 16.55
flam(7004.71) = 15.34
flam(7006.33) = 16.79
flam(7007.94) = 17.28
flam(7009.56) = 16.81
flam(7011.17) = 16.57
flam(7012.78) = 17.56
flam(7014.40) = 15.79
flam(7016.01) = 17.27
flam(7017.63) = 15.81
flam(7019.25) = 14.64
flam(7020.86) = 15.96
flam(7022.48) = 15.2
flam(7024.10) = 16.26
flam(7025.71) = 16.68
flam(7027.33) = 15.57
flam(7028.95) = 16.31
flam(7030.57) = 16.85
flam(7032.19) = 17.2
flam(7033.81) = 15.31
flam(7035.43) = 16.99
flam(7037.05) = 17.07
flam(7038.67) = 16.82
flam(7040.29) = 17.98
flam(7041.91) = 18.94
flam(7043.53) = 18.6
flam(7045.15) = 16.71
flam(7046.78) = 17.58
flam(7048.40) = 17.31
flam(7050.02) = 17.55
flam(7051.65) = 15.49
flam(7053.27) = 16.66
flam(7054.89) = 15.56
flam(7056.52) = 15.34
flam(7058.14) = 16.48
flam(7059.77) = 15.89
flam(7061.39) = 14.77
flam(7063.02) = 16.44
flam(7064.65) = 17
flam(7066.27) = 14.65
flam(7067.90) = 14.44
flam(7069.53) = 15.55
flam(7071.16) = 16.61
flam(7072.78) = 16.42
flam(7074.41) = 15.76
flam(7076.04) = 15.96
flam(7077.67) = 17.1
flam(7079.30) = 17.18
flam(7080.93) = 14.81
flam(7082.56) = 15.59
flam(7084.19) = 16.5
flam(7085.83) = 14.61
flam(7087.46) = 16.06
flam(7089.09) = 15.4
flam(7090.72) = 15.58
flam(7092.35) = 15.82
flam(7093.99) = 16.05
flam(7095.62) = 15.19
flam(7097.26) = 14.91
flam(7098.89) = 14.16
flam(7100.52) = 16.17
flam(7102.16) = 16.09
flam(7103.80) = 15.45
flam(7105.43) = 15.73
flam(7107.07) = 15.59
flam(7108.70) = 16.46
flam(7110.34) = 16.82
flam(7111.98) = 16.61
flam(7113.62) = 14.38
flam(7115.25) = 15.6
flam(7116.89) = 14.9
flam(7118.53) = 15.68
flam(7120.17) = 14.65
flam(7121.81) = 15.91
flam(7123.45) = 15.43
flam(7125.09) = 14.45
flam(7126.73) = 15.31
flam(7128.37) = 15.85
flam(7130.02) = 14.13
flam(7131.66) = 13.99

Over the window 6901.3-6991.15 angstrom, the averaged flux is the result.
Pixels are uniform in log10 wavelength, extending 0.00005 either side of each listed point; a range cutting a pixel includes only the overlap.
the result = 16.6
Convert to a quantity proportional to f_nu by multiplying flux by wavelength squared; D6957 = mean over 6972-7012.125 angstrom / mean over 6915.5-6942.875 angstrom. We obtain 1.05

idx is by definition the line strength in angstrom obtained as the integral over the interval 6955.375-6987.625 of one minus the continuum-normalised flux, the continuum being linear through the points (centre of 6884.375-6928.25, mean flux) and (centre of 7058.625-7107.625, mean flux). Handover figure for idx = -1.2 angstrom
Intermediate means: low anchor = 16.6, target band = 16.9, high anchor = 15.7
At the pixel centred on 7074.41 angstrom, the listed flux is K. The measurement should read 15.76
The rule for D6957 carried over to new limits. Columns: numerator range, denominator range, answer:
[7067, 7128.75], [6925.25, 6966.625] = 0.99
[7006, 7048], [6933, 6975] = 1.04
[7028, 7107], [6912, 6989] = 1.01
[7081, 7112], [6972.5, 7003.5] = 0.94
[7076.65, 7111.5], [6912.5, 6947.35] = 1.00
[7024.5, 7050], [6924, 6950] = 1.07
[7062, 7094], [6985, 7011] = 0.94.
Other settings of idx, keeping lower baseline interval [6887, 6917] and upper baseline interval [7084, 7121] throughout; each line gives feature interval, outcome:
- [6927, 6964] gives 0.17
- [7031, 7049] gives -1.60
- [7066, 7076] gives 0.05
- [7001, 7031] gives -0.49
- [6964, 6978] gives -0.64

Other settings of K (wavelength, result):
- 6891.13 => 15.76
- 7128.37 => 15.85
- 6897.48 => 18.12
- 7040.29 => 17.98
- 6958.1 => 17.46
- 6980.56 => 16.69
